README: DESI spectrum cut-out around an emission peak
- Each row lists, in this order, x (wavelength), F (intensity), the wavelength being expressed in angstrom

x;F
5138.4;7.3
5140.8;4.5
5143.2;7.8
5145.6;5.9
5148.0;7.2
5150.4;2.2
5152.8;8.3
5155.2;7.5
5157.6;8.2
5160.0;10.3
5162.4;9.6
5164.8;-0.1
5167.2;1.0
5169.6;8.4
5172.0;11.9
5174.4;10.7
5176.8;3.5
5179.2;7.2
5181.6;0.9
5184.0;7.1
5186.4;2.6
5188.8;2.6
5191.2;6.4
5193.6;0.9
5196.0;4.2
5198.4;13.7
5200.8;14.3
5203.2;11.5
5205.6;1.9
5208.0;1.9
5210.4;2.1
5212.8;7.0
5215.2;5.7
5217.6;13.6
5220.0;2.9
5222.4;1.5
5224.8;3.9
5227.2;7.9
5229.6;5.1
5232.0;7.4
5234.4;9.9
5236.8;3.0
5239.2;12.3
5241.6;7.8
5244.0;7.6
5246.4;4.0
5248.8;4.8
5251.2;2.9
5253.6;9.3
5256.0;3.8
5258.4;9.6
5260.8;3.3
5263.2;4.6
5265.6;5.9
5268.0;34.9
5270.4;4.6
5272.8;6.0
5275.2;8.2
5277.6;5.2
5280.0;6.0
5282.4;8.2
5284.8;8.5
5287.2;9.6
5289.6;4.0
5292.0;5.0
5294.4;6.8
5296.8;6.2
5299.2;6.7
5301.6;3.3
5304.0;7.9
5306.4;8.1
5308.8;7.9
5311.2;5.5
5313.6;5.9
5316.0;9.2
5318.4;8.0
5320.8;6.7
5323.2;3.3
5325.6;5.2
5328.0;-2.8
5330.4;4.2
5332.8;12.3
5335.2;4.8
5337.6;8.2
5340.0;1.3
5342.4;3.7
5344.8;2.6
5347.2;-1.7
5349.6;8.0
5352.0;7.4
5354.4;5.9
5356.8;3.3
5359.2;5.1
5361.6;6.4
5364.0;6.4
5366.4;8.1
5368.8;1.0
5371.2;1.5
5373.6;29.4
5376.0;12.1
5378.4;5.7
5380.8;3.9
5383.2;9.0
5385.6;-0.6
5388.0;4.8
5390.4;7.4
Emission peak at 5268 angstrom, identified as H-beta 4861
